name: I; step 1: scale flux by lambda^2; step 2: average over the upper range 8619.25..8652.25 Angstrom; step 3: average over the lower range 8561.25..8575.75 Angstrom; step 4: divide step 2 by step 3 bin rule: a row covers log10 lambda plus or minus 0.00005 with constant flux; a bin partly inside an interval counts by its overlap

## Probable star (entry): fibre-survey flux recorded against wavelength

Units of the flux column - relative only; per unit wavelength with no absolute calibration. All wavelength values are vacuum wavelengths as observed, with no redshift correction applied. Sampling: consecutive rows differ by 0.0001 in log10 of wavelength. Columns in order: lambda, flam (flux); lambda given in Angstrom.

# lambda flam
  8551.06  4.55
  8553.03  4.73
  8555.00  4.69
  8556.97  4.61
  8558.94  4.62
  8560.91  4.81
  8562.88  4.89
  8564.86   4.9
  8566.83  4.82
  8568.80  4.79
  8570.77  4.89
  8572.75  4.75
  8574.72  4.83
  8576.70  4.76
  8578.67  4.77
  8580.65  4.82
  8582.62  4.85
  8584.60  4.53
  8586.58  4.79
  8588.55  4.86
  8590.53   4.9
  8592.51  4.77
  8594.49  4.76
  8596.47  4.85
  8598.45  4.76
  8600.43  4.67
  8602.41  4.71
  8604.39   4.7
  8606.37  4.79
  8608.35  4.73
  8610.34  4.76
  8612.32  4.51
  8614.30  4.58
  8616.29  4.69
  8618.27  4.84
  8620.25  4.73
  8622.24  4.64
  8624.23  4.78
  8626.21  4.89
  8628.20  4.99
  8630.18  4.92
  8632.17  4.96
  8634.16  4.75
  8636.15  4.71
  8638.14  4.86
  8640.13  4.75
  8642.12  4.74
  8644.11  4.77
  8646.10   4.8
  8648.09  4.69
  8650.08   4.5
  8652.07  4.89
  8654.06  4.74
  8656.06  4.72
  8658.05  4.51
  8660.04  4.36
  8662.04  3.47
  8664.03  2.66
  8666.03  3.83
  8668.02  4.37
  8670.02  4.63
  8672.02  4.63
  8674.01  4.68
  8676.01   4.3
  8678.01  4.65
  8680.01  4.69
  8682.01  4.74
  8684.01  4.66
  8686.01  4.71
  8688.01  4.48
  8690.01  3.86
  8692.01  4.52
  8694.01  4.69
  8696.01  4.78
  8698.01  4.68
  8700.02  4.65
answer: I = 1.01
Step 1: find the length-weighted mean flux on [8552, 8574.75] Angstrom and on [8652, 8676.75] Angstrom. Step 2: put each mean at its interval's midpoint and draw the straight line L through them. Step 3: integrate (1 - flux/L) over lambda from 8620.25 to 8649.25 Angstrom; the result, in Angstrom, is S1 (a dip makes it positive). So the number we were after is -2.5 Angstrom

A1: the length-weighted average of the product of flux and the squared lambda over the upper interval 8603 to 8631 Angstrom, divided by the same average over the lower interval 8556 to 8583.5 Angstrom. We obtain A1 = 1.00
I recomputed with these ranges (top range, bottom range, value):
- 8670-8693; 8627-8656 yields 0.96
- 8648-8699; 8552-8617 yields 0.95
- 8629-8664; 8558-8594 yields 0.98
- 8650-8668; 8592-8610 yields 0.89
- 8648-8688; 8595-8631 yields 0.94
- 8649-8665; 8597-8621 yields 0.91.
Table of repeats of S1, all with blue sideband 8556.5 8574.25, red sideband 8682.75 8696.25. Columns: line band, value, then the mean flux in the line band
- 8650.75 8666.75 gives 1.50 Angstrom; 4.16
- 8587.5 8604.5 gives -0.19 Angstrom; 4.78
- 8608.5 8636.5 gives -0.60 Angstrom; 4.77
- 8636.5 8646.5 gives -0.33 Angstrom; 4.78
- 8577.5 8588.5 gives -0.02 Angstrom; 4.76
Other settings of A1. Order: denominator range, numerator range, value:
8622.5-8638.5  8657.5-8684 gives 0.89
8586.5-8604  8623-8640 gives 1.02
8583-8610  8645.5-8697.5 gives 0.95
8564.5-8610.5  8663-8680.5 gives 0.91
